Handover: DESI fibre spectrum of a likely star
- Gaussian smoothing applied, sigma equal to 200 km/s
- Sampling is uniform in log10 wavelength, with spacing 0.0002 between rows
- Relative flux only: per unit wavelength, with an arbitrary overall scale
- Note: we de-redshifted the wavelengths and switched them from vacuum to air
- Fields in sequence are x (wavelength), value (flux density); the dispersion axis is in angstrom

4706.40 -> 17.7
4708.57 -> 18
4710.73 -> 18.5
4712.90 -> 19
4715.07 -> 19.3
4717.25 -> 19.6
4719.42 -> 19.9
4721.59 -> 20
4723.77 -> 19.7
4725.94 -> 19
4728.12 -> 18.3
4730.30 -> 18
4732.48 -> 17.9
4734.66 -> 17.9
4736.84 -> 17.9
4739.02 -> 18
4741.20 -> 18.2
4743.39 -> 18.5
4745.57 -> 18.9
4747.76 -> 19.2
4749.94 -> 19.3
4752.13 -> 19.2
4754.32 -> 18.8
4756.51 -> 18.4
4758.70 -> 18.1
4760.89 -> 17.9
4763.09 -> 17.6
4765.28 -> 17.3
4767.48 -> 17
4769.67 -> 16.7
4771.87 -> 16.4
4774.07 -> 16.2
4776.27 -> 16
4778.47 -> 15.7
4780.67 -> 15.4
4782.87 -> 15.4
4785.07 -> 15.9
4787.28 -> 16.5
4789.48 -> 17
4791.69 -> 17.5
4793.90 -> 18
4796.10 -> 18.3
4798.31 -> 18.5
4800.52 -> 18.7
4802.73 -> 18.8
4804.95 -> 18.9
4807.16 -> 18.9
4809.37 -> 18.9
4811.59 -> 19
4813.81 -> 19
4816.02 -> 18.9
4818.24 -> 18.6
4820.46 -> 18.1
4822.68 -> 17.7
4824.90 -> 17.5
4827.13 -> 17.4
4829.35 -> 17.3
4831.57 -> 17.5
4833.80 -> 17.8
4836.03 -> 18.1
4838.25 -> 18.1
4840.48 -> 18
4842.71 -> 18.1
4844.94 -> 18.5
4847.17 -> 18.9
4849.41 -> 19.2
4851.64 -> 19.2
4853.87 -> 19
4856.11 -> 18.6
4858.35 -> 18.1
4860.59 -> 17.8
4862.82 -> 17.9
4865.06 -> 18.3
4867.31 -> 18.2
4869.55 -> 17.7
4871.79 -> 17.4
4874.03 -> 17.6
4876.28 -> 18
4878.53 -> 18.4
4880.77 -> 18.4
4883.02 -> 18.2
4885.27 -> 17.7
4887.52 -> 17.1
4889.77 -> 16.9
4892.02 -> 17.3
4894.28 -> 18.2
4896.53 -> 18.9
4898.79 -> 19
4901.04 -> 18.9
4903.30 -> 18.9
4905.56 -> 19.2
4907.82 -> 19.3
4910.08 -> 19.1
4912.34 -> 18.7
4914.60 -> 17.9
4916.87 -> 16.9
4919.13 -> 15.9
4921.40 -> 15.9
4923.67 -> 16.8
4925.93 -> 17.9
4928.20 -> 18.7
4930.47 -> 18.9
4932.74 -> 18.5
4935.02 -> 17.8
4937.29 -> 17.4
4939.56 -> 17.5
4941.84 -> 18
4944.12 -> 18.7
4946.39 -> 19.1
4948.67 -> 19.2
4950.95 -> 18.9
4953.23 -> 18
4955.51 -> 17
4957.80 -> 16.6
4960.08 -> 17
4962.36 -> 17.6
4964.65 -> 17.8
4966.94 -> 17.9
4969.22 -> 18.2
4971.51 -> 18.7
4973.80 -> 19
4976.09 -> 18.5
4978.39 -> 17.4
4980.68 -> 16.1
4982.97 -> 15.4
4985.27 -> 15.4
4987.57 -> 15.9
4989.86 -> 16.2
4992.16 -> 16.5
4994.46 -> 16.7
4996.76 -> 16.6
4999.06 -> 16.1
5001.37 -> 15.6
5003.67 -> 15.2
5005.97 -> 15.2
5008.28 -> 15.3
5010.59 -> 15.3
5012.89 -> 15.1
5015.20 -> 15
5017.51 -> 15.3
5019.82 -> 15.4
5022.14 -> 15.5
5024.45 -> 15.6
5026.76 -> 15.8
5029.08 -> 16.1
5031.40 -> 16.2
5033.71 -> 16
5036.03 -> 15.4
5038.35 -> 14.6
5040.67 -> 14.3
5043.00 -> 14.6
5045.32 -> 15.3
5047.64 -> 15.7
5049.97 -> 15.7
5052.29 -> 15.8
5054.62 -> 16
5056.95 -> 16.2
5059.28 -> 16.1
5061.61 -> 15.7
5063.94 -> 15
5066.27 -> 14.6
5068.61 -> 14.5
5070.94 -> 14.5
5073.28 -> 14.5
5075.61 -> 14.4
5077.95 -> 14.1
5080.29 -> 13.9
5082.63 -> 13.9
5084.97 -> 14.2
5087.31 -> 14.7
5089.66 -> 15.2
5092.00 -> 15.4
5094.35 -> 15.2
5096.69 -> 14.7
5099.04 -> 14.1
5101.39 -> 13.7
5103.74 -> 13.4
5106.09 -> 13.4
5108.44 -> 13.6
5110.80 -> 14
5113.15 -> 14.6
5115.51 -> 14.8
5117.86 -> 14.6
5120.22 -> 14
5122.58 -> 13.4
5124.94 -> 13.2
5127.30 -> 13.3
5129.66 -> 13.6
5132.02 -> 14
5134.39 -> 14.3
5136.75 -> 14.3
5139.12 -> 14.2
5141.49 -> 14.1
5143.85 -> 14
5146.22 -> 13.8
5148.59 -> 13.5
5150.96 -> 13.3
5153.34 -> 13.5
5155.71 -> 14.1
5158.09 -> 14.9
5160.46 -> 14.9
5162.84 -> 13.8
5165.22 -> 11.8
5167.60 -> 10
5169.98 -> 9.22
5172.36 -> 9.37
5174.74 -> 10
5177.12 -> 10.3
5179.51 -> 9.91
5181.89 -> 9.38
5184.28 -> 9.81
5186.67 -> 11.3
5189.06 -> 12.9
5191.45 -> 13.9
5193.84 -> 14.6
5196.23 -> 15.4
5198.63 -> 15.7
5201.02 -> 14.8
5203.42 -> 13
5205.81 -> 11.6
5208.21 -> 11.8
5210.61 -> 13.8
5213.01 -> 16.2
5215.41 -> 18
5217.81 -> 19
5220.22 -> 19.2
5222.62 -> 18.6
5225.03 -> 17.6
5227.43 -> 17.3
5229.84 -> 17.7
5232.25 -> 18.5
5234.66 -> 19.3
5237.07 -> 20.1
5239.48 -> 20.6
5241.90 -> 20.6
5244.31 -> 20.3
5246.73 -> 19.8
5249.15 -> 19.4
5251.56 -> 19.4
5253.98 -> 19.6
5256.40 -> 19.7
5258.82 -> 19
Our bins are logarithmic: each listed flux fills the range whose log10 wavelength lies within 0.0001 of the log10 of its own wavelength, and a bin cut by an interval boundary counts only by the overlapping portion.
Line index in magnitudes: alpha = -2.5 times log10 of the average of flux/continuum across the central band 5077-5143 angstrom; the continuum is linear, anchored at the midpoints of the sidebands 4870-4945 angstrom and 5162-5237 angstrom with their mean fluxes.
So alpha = 0.09 mag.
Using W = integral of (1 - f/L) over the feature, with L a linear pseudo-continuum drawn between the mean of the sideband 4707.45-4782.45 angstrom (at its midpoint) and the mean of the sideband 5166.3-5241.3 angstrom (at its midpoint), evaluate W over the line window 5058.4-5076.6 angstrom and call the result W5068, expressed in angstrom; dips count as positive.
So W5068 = 0.8 angstrom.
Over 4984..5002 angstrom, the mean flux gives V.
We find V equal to 16.1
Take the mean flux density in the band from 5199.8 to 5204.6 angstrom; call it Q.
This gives 13.9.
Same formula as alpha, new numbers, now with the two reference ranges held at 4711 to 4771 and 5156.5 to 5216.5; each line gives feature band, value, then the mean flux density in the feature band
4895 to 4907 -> -0.16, 19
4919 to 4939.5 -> -0.10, 17.6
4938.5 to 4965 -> -0.14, 18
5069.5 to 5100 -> -0.04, 14.5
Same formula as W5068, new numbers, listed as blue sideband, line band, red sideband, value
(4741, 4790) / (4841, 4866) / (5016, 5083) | -2.7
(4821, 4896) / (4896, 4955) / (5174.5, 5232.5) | -3.1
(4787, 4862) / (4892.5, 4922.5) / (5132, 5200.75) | -2.2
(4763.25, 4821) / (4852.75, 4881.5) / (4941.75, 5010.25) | -1.3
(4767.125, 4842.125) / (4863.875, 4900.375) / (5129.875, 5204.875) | -3.1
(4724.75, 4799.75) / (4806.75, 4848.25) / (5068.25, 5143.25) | -3.0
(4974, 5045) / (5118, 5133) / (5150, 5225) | 0.6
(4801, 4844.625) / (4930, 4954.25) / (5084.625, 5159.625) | -2.6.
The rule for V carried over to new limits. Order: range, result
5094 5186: 13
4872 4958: 18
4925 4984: 17.9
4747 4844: 17.8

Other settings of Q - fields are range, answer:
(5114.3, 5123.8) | 14.2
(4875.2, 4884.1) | 18.3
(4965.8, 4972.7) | 18.3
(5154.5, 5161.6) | 14.6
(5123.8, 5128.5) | 13.3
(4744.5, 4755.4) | 19.1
